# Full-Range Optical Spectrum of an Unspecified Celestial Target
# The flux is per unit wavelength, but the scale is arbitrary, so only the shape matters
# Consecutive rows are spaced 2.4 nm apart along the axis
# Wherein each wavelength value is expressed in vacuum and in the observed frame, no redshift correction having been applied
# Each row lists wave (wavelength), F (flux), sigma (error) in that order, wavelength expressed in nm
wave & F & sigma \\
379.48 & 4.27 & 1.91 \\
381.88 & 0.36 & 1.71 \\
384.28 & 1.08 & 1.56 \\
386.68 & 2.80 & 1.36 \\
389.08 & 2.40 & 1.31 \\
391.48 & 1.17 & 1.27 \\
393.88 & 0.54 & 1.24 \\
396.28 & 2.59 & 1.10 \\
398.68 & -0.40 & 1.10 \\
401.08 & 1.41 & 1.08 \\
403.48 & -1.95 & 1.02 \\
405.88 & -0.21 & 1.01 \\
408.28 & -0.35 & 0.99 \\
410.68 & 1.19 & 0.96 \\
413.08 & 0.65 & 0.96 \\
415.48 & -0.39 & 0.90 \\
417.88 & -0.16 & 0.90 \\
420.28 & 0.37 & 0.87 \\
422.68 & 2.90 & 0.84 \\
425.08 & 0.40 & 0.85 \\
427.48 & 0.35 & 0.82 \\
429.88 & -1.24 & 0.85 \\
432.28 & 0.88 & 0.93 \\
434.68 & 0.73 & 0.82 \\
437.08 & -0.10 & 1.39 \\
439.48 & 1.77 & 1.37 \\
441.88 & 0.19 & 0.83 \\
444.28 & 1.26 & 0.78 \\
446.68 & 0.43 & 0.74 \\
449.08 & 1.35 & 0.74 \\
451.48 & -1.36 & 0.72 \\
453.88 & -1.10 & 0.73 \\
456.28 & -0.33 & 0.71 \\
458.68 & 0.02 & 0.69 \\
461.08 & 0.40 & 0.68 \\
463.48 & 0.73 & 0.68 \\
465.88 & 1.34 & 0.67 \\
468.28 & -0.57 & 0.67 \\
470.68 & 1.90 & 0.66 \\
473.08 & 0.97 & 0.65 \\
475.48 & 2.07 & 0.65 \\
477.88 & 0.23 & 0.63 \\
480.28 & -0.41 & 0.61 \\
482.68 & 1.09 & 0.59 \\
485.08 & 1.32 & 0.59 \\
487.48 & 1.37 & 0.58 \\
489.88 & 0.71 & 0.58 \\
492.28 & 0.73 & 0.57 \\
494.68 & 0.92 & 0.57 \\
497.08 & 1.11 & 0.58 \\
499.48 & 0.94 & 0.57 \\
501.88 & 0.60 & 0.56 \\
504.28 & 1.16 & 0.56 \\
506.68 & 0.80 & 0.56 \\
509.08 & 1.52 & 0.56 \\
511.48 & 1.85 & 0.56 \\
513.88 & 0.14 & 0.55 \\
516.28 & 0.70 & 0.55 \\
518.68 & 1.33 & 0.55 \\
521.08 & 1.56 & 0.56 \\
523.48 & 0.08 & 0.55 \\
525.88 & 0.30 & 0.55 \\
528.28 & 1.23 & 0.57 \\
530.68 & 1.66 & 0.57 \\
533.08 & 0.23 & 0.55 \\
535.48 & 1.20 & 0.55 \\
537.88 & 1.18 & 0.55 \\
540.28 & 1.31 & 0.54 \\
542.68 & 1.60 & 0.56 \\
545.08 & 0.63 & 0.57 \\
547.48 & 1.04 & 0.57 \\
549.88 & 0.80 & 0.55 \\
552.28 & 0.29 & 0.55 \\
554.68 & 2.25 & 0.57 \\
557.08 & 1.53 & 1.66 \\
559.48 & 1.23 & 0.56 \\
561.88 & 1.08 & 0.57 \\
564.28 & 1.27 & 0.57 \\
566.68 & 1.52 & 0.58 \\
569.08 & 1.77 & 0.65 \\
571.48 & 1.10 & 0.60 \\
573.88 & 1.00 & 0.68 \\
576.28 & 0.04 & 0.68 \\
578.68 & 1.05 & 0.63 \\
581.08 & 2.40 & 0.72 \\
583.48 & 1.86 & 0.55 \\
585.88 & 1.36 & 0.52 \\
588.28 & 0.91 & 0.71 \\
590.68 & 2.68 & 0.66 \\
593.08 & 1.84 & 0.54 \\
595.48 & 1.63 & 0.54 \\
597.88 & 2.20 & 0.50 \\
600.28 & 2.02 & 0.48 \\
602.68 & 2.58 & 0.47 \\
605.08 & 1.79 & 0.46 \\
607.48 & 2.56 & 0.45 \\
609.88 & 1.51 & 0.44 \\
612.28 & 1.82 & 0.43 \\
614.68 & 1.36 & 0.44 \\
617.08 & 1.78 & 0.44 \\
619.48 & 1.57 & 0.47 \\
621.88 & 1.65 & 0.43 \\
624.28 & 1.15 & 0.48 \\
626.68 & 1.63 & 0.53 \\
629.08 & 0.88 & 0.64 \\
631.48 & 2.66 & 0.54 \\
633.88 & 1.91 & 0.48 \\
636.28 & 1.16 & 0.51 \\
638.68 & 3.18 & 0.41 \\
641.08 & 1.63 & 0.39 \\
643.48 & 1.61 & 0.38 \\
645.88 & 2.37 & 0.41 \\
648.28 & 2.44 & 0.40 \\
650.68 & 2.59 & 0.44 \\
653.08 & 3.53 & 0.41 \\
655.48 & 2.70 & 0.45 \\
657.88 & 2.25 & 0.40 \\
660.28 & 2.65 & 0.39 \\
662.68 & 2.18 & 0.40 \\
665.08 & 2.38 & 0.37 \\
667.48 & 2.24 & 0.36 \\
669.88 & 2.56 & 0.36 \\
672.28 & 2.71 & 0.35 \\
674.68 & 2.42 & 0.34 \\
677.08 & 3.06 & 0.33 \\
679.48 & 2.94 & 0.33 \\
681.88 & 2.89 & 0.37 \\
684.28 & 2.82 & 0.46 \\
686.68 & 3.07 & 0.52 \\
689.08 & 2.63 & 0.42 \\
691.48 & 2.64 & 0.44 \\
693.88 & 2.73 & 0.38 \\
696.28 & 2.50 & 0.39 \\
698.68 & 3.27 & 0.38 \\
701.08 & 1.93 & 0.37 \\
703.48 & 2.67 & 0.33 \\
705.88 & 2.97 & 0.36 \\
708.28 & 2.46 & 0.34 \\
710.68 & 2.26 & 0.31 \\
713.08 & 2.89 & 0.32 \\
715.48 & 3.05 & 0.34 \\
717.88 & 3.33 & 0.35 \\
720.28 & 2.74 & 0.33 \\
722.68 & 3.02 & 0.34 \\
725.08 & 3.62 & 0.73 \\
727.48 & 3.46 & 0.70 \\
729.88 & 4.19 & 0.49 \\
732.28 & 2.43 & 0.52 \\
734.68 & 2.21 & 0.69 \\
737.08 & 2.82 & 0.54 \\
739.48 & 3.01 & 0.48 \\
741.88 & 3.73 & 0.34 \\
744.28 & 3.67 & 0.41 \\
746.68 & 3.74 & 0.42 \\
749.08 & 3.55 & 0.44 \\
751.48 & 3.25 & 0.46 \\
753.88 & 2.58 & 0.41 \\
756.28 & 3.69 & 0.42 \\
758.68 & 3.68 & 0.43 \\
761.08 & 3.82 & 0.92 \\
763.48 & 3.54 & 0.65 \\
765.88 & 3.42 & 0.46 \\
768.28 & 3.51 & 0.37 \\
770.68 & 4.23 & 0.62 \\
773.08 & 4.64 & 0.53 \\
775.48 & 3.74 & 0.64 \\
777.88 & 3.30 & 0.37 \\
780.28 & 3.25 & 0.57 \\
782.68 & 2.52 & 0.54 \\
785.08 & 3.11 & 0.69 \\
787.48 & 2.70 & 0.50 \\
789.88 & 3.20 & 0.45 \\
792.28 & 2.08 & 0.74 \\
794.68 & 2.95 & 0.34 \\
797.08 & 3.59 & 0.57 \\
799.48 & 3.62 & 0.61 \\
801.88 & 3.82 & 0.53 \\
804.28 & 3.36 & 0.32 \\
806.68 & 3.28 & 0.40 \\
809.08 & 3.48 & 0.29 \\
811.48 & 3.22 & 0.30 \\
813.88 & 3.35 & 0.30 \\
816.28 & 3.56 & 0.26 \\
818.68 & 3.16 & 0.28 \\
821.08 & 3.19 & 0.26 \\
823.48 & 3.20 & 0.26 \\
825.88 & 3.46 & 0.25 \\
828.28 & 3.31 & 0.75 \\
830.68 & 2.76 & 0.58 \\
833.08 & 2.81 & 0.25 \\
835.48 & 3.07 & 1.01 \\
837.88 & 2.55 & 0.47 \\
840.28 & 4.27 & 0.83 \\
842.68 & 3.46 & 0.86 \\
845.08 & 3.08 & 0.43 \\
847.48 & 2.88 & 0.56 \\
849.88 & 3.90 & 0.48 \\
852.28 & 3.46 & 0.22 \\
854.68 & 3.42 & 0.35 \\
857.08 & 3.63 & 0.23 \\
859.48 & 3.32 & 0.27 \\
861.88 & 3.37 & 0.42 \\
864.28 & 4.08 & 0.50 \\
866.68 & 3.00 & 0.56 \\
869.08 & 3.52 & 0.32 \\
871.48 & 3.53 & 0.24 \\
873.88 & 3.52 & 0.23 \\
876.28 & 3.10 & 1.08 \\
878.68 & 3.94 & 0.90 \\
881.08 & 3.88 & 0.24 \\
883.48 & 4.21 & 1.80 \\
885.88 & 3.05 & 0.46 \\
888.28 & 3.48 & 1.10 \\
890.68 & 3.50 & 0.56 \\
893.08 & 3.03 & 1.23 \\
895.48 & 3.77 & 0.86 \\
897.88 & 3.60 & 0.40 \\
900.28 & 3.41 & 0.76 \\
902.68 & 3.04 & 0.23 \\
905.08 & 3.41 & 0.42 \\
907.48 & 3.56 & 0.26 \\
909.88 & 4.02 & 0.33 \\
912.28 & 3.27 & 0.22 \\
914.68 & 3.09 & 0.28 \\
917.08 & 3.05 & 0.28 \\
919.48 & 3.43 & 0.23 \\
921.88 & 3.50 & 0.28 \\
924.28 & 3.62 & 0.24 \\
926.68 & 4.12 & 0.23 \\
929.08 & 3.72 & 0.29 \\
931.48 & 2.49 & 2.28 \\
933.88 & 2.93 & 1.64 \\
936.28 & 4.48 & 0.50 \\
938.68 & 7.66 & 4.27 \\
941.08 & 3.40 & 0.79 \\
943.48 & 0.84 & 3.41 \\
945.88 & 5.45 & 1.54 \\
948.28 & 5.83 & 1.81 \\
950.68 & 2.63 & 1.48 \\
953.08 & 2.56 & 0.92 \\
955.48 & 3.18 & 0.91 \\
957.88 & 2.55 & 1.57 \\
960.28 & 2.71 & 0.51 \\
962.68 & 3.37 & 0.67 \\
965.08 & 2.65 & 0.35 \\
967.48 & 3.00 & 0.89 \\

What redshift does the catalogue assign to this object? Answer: 0.62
